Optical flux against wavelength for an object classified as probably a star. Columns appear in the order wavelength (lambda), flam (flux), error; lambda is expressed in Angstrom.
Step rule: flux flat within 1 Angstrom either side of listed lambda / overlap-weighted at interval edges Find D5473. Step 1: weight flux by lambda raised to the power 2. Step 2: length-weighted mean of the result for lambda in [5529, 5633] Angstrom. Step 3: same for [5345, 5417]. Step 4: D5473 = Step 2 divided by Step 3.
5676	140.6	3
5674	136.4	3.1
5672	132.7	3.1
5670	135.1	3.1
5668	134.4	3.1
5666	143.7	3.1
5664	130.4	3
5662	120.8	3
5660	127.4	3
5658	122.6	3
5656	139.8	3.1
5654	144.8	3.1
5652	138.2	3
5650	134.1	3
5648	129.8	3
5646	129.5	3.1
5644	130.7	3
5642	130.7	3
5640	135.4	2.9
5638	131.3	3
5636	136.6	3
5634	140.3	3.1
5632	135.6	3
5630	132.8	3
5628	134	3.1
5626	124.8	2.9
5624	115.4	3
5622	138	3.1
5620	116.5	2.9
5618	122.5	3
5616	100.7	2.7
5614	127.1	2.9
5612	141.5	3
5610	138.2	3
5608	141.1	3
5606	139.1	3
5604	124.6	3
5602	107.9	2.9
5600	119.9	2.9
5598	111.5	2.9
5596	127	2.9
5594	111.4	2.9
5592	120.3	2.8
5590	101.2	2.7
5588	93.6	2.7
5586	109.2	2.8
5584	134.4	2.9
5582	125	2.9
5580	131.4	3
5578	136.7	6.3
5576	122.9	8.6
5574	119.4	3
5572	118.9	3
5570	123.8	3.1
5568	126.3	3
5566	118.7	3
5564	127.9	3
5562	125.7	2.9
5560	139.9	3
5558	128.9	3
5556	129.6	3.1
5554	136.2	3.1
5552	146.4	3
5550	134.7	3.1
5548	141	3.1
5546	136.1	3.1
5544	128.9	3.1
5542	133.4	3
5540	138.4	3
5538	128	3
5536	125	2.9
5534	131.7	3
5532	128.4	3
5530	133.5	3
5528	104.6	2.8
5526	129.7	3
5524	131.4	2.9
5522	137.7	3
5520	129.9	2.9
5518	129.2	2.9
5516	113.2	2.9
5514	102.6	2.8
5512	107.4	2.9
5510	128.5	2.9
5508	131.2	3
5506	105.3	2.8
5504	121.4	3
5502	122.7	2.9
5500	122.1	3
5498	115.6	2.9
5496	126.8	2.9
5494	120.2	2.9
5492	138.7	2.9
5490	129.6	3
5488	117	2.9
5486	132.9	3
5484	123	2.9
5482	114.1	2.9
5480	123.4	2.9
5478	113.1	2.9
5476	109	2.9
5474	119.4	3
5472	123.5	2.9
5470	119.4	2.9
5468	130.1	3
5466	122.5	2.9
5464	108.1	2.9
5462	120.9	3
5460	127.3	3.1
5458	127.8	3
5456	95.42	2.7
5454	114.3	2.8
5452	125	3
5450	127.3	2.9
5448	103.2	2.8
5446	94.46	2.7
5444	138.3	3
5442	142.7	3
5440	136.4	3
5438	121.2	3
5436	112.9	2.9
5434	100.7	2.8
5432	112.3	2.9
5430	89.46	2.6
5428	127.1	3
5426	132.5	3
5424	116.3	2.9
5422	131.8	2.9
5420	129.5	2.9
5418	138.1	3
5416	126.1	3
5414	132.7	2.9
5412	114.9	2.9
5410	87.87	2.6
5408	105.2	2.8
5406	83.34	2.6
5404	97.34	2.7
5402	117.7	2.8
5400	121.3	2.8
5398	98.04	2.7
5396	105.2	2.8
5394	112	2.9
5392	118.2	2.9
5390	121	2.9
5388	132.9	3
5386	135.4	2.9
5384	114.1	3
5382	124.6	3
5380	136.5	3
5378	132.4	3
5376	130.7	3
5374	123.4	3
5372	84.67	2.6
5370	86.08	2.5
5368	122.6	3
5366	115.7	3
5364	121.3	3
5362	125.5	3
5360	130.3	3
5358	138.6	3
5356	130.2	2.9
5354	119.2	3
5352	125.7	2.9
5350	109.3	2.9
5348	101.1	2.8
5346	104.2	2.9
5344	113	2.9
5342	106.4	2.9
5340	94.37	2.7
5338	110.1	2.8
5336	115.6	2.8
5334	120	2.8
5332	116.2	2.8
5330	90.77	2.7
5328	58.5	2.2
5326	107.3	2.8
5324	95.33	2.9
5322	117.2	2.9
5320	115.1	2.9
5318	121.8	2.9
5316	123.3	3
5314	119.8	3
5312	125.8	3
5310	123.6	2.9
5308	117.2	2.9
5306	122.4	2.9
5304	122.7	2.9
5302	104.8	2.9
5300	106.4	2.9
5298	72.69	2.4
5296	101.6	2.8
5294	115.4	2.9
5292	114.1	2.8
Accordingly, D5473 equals 1.2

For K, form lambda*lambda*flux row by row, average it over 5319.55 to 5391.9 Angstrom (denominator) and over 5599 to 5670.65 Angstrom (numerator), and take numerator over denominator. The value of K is 1.3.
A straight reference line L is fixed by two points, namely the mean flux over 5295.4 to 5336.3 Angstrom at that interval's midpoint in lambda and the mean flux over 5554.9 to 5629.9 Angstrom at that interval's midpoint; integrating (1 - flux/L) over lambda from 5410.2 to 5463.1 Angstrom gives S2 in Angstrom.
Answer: -2.1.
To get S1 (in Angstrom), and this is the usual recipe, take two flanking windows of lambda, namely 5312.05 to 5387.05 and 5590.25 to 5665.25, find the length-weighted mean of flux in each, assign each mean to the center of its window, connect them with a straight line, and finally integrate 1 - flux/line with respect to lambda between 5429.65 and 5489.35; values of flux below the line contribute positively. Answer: 0.7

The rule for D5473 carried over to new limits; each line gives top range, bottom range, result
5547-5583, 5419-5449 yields 1.14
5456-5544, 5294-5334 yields 1.21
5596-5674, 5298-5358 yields 1.31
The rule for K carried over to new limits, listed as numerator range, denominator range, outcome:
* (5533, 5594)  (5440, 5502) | 1.08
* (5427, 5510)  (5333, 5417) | 1.07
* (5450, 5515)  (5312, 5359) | 1.14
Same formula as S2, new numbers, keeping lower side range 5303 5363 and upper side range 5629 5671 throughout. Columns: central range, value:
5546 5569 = -0.8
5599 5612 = 0.1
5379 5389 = -1.0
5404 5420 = 0.8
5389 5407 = 1.5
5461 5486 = 0.7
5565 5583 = 0.6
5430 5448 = 0.5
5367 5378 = 0.5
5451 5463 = 0.3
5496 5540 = 0.8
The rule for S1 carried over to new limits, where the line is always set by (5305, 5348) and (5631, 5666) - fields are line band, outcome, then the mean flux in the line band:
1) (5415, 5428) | -1.3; 129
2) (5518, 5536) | -0.5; 128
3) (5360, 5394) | -2.0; 120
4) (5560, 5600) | 2.3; 121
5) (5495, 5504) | 0.1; 122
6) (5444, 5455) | 0.3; 115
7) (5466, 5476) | -0.1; 122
